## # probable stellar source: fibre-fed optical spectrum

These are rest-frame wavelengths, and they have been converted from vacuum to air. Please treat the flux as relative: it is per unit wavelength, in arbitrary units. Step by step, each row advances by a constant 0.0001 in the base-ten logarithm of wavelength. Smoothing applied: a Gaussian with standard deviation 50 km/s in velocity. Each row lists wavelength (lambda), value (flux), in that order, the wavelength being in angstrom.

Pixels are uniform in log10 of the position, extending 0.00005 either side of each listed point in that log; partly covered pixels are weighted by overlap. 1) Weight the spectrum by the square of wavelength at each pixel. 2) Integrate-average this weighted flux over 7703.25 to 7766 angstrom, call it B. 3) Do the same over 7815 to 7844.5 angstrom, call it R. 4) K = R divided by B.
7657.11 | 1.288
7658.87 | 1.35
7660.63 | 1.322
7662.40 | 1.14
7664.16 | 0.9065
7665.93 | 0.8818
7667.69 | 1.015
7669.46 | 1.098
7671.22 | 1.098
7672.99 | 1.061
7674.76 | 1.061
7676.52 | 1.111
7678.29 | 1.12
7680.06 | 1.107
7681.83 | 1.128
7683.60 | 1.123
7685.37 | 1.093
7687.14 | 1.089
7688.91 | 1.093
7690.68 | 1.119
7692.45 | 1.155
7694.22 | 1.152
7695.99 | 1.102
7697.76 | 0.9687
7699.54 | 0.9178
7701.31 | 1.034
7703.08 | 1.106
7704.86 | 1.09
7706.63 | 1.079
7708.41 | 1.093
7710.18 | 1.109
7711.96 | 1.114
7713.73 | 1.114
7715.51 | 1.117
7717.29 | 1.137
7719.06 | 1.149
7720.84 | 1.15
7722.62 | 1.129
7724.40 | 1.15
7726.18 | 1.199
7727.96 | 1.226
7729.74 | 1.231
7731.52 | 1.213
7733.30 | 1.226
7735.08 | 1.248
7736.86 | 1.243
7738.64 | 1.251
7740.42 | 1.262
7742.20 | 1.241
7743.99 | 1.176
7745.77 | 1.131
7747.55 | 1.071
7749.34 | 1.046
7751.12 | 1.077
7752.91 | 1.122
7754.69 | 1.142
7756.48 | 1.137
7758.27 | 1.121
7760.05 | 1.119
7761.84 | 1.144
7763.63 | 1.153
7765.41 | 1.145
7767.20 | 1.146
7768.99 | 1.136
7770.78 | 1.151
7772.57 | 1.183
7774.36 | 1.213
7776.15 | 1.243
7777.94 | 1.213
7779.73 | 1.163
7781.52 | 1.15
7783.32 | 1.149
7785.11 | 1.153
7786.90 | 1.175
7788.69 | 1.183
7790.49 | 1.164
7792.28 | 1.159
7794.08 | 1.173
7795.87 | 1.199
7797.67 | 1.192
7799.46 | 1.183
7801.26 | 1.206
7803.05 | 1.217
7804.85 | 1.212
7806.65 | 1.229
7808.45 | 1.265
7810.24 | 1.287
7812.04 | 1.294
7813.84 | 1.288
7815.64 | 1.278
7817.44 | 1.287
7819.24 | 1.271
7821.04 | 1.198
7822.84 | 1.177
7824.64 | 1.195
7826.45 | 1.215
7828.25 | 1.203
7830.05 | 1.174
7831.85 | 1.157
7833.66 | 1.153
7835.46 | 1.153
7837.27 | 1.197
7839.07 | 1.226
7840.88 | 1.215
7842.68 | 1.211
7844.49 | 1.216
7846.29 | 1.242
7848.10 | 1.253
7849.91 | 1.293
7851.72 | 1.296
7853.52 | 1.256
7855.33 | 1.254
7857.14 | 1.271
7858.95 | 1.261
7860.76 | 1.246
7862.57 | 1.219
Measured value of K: 1.07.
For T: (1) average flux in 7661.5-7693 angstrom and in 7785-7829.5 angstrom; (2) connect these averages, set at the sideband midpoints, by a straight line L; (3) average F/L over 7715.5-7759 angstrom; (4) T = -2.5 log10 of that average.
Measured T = -0.026 mag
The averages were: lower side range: 1.08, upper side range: 1.22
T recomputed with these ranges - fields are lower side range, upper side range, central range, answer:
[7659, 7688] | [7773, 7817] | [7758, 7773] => 0.033 mag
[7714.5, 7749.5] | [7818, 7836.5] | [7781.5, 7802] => 0.012 mag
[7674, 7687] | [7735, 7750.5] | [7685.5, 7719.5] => 0.040 mag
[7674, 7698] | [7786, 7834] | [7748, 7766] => 0.046 mag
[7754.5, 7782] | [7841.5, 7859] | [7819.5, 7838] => 0.041 mag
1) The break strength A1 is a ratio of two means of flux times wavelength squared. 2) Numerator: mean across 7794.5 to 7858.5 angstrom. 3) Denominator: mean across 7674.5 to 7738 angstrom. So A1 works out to 1.1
